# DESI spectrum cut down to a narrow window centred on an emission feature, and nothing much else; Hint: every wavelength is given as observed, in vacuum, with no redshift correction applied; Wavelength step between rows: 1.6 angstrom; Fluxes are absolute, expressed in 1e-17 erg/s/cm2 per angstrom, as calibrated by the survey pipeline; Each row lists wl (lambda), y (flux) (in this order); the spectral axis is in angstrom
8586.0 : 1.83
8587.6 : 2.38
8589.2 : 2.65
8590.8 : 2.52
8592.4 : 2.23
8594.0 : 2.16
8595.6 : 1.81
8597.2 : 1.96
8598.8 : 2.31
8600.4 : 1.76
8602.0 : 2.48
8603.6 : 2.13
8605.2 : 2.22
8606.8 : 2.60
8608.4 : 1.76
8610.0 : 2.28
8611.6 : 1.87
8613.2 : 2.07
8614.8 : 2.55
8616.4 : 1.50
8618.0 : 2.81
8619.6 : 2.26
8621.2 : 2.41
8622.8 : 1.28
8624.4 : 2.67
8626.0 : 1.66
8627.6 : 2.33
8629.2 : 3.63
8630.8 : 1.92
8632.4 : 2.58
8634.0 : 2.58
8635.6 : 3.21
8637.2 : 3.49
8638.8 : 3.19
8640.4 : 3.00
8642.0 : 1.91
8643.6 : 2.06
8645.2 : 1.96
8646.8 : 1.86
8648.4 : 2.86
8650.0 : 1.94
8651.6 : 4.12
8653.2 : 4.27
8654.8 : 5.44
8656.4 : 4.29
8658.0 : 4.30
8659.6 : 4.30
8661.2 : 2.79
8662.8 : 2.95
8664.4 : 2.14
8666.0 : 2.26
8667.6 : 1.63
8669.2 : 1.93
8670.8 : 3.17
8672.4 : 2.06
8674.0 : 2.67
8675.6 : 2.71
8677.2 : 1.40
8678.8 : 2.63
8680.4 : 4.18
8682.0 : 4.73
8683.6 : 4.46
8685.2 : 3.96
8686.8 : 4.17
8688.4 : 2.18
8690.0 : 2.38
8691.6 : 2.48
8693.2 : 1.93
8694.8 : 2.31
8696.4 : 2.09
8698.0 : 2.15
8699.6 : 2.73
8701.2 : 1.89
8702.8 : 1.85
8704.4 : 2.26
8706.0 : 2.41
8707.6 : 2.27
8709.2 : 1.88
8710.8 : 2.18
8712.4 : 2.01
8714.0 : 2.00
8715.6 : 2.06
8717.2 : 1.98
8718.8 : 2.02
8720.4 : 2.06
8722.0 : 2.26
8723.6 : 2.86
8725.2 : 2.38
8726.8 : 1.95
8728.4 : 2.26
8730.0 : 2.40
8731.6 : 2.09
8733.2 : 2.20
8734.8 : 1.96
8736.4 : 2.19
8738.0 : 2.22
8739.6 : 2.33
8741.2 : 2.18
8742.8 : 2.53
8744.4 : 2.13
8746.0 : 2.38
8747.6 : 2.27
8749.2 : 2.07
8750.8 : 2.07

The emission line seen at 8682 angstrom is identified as [N II]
